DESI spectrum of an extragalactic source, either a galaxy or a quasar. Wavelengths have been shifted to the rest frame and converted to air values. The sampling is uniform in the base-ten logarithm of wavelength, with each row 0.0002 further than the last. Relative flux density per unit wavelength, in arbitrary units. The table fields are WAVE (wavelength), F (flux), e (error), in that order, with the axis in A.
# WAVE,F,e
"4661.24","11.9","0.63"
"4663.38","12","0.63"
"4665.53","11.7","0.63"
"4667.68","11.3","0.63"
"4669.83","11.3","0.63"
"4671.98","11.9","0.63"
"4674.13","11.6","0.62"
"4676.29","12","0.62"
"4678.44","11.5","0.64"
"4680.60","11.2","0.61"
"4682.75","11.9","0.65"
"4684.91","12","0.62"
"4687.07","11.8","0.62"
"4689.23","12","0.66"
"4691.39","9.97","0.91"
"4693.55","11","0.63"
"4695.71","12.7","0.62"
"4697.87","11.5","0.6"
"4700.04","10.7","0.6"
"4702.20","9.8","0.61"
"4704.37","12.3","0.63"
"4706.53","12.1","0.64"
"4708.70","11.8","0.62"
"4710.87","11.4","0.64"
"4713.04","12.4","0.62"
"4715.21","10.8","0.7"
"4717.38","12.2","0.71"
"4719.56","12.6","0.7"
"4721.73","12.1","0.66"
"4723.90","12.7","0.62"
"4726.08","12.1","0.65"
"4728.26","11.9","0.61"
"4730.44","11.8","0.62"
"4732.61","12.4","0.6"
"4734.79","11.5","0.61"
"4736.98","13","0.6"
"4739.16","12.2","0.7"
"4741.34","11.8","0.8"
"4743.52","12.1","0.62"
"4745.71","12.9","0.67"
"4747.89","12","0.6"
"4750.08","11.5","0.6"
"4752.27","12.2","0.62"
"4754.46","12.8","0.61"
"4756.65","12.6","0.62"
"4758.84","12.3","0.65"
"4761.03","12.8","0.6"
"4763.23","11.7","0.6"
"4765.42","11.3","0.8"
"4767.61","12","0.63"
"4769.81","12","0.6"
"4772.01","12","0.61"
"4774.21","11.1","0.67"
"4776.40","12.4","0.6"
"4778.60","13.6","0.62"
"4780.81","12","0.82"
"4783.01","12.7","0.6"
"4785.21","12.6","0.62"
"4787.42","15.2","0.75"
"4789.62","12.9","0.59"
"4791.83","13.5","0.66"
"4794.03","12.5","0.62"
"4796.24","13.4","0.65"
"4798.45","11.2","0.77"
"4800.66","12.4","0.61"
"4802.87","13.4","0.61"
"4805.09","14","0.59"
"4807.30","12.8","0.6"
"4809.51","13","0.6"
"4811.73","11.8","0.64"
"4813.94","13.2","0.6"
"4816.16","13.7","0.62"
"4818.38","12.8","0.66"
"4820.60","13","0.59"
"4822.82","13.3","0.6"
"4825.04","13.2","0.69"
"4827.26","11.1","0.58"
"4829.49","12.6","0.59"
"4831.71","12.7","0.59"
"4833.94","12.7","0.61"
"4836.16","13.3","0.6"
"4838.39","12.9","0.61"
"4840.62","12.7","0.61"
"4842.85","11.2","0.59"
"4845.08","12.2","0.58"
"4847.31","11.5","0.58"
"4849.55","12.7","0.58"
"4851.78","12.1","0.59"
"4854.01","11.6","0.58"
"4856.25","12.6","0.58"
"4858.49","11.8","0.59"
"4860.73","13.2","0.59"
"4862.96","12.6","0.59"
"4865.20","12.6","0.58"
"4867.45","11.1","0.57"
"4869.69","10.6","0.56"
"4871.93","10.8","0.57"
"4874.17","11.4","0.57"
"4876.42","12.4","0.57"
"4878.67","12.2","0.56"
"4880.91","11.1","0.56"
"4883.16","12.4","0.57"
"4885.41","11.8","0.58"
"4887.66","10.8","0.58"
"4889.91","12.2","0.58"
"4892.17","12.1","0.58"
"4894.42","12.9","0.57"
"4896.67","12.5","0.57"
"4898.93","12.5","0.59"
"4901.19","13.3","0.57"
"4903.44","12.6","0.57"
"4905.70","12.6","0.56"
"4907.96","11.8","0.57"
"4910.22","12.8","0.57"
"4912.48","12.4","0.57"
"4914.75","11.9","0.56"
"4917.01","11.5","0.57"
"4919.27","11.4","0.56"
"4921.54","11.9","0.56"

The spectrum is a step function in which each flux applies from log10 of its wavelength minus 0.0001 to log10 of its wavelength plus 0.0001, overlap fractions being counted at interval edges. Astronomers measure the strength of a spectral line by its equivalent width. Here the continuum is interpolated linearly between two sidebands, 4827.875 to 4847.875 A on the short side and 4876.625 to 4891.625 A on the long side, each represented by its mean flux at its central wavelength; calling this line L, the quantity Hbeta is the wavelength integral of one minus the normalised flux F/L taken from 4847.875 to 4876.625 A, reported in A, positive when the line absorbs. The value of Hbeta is 0.4 A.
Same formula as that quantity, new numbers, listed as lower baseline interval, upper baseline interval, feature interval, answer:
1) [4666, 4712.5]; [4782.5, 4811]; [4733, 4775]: 1.10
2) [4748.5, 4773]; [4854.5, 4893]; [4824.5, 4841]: -0.94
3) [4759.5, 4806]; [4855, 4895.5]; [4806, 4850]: -1.29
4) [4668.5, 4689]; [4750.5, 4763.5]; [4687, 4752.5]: 1.18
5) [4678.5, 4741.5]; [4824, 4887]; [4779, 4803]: -1.88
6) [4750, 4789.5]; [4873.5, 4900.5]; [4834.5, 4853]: -0.22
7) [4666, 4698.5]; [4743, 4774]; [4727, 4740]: -0.20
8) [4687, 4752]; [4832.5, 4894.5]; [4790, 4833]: -3.06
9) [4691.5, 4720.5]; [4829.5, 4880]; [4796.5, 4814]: -1.14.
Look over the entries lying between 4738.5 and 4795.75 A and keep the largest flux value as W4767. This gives 15.2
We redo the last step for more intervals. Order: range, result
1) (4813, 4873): 13.7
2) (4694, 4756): 13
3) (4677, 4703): 12.7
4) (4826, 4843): 13.3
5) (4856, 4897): 13.2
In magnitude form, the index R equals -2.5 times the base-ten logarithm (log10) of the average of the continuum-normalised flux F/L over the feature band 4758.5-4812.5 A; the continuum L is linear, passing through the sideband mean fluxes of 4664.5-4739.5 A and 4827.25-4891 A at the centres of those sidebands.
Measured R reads -0.06 mag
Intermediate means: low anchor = 11.7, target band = 12.6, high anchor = 12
